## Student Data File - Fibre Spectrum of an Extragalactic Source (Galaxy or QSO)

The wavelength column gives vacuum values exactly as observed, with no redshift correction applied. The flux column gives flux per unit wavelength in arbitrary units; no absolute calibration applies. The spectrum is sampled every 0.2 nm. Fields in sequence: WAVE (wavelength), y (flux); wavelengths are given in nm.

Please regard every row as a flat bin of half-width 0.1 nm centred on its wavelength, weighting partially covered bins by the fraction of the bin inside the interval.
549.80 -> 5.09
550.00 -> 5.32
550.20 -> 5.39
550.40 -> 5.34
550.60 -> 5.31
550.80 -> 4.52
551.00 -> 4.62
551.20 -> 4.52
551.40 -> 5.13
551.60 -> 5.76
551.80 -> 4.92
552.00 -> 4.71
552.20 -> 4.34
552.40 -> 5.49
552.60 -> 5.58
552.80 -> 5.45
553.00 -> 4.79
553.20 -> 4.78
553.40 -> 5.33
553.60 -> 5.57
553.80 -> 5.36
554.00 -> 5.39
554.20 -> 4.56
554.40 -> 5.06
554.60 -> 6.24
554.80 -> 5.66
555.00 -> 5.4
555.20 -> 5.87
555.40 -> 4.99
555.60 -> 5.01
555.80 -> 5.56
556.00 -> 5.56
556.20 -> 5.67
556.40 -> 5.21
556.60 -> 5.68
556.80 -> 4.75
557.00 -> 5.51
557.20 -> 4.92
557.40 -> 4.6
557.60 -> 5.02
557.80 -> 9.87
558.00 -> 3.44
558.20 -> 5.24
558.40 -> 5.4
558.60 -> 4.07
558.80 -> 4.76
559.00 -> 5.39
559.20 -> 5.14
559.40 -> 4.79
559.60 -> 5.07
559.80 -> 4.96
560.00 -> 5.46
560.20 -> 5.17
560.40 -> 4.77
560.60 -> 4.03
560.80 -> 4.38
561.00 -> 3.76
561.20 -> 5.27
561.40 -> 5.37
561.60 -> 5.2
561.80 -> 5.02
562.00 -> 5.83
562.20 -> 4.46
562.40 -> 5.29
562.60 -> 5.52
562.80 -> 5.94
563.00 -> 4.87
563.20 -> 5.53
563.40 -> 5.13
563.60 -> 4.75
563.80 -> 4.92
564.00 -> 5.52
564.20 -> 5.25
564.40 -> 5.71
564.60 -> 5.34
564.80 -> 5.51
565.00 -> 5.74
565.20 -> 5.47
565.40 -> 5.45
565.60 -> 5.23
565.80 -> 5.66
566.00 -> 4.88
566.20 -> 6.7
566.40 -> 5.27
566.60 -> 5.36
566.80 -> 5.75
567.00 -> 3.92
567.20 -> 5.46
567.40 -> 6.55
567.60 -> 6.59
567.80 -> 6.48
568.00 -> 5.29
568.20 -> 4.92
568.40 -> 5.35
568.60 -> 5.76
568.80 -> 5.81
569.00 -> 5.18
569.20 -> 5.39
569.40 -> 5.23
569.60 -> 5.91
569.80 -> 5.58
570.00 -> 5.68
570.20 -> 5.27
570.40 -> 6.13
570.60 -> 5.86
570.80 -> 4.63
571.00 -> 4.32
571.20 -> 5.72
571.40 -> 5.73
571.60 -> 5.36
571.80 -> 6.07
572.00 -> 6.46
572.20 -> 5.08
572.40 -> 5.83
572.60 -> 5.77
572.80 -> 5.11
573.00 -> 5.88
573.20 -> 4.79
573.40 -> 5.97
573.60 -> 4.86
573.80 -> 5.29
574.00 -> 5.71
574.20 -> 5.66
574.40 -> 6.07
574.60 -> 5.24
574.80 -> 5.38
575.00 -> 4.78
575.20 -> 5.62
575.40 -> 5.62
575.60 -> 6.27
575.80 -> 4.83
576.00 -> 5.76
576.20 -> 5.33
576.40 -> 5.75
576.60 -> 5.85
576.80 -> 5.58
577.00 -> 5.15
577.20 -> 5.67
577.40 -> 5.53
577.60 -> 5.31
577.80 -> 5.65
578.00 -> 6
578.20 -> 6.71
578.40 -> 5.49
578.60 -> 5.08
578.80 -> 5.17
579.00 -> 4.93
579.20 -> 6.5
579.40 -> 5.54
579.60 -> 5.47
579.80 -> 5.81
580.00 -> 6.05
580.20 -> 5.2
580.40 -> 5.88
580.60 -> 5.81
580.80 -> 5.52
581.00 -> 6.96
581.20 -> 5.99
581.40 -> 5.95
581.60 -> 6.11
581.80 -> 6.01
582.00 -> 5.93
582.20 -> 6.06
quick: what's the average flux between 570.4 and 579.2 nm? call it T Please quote 5.53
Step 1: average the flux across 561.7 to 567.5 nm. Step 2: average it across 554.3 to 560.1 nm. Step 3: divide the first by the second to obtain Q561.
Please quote 1.01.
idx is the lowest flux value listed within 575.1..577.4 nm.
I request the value 4.83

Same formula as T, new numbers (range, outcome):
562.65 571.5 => 5.47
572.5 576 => 5.47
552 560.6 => 5.24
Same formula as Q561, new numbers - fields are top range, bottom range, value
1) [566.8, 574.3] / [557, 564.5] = 1.08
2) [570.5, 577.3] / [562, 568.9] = 1.01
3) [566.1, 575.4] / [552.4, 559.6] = 1.04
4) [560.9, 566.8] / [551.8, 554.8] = 1.02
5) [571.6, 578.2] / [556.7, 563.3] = 1.09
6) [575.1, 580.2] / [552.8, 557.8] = 1.05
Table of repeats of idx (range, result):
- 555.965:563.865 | 3.44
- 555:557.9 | 4.6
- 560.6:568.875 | 3.76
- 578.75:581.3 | 4.93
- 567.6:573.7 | 4.32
